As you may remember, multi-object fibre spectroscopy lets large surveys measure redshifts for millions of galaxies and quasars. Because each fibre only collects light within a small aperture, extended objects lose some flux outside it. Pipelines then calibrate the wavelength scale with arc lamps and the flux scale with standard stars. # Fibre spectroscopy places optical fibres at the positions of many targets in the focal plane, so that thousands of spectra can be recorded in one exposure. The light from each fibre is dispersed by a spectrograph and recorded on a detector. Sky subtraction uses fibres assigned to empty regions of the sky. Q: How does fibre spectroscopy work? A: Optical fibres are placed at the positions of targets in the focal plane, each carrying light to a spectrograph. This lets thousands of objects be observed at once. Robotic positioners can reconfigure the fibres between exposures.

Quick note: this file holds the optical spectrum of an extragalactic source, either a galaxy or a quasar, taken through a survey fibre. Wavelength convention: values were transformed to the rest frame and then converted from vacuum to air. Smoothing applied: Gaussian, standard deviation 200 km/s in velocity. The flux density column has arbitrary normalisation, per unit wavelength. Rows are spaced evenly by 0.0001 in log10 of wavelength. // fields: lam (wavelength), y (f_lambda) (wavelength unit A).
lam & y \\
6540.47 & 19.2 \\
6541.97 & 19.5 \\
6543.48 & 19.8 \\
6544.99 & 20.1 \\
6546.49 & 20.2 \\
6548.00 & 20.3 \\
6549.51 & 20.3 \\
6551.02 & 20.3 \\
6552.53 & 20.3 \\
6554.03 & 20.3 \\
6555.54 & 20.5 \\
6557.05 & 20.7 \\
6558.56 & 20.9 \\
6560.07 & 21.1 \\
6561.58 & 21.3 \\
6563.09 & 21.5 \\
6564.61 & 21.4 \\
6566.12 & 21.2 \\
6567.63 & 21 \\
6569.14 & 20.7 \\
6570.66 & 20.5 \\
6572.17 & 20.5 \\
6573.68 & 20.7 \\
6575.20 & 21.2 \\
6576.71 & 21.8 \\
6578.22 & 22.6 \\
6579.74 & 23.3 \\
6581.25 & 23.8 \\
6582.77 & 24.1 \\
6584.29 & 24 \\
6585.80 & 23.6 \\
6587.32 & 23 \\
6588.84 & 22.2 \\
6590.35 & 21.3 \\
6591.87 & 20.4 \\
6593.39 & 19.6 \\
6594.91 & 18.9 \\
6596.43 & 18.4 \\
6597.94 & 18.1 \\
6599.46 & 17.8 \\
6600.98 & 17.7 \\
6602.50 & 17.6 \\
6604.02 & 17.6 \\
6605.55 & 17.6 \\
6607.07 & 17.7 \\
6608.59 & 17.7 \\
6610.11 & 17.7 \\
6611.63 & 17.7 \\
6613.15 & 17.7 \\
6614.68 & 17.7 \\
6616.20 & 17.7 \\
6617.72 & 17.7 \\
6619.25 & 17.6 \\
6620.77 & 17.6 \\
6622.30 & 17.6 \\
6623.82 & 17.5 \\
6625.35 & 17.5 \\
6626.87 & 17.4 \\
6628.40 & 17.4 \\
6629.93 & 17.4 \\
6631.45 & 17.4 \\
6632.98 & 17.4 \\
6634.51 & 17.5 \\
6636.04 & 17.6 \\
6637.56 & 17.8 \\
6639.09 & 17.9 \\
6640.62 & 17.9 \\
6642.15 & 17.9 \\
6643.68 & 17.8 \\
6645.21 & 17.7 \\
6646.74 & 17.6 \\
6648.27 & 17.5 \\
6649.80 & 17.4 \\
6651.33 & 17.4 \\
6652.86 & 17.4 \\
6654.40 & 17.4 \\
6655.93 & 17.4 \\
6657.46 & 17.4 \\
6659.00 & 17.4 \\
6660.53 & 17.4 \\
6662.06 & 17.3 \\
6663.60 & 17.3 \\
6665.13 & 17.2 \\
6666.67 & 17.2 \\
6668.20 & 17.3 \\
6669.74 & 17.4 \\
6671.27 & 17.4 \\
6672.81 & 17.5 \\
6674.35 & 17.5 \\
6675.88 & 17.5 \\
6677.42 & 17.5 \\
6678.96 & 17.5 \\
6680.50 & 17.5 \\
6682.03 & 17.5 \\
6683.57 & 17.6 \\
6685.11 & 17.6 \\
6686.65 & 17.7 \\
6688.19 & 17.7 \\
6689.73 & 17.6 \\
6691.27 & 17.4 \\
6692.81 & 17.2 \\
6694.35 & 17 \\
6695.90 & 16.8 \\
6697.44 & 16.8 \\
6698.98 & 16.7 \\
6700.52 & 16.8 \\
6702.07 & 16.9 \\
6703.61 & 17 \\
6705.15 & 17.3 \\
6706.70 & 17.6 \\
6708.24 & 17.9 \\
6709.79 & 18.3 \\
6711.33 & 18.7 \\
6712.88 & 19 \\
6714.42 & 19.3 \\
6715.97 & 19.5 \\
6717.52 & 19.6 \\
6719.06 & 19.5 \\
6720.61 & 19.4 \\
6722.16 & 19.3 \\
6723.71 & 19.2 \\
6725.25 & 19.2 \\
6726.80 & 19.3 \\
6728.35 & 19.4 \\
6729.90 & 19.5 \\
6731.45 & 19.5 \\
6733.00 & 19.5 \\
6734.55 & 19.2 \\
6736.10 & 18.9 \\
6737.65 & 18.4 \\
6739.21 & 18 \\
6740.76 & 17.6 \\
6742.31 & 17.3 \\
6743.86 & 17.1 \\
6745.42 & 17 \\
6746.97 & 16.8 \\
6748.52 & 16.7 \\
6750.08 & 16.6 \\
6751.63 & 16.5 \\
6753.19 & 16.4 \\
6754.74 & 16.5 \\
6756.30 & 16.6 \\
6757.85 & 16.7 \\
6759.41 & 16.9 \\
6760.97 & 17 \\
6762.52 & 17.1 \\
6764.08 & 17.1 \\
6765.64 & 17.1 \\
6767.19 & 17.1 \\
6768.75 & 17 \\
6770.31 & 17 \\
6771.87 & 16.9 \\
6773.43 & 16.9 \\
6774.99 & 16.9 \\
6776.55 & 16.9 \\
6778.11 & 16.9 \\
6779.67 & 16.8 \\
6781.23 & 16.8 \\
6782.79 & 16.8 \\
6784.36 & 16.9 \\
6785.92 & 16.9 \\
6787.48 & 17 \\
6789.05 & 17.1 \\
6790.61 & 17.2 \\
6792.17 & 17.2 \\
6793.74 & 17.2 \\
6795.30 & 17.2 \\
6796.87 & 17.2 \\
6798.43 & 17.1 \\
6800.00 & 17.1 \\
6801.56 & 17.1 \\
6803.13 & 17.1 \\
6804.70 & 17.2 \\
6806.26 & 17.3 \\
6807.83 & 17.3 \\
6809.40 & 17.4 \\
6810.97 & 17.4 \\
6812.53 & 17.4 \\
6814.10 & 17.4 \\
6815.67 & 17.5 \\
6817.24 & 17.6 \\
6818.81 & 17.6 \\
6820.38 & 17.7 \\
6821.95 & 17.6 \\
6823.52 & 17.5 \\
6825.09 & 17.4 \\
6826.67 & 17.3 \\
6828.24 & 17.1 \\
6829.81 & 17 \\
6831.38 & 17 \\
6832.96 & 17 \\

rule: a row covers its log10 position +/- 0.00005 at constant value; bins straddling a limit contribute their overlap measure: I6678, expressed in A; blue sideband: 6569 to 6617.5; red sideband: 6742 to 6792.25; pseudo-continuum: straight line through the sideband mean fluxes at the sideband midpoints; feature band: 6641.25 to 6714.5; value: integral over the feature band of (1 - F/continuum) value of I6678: 3.9 A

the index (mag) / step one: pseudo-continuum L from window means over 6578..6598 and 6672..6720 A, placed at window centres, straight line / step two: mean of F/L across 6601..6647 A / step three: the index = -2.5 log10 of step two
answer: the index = 0.16 mag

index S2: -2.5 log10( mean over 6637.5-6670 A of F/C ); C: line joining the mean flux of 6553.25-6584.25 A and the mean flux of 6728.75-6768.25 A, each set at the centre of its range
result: 0.12 mag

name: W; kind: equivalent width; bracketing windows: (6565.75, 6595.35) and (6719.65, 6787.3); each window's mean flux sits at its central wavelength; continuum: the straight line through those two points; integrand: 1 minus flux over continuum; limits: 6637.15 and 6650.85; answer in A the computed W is 1.7 A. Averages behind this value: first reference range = 21.8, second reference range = 17.6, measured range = 17.7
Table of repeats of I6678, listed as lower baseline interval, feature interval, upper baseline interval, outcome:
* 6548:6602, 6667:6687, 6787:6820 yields 1.9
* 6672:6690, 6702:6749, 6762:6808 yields -3.1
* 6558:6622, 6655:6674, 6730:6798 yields 1.5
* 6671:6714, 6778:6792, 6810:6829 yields 0.4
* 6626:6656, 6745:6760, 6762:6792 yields 0.4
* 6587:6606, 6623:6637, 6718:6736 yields 1.3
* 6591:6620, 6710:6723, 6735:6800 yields -1.4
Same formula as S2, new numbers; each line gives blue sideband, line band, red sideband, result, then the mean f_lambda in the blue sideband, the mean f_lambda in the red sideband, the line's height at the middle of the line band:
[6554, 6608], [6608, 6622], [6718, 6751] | 0.144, 20.7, 18.5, 20.2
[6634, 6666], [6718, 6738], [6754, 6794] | -0.127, 17.5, 16.9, 17.2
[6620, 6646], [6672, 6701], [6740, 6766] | -0.004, 17.6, 16.9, 17.3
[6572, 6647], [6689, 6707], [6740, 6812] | 0.055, 19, 17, 18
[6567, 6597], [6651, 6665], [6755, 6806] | 0.144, 21.6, 17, 19.8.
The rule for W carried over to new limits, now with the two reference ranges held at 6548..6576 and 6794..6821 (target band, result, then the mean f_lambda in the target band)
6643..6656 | 1.36 A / 17.5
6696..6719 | 0.93 A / 18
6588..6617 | 2.49 A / 18.5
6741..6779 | 2.35 A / 16.9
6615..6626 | 1.30 A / 17.6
